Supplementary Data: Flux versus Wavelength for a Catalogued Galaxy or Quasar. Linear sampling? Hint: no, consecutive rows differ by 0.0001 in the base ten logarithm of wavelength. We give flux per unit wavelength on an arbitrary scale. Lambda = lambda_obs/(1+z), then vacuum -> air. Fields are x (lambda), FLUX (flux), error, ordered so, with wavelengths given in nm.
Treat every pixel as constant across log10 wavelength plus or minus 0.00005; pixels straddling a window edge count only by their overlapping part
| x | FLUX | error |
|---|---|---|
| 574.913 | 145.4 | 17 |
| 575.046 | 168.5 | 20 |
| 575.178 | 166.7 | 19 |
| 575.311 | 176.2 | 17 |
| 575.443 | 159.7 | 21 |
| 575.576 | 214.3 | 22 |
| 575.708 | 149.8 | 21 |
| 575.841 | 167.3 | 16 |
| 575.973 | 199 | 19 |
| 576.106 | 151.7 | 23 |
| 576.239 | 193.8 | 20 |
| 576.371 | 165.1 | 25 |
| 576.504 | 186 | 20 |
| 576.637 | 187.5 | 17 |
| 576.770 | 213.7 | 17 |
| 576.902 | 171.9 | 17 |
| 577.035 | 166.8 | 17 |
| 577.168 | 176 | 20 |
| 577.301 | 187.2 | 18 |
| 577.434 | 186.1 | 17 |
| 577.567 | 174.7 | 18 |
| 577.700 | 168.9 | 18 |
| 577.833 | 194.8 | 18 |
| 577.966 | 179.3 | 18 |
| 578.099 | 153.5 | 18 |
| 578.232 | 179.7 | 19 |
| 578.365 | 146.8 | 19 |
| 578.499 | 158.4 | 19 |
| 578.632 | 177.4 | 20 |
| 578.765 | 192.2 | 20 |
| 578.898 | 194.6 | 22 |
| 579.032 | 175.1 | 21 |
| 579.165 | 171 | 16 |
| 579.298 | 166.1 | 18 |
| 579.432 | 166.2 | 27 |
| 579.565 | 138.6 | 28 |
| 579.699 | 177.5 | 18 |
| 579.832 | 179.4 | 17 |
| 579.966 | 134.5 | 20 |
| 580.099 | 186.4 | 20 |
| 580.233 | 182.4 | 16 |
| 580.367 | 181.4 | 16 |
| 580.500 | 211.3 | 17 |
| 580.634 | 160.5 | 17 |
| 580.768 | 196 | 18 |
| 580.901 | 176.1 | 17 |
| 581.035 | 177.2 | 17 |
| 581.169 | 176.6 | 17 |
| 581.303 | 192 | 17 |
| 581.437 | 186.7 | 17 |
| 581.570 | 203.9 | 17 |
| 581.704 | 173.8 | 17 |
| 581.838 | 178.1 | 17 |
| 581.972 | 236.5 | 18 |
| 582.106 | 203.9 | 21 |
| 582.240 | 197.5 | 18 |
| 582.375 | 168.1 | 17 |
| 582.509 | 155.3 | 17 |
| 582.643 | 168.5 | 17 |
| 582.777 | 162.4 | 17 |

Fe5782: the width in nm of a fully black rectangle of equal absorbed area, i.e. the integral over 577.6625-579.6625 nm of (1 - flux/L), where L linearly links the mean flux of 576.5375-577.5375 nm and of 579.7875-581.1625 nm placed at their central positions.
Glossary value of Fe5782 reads 0.114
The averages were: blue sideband 184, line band 171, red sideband 178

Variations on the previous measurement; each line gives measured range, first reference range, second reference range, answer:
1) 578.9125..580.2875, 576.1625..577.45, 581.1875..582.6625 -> 0.13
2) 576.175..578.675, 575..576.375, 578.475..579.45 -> -0.03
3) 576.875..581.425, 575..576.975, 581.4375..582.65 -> 0.20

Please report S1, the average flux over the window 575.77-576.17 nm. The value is 172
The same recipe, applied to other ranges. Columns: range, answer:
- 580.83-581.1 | 177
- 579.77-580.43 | 173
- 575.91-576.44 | 177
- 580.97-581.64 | 187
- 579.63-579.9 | 178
